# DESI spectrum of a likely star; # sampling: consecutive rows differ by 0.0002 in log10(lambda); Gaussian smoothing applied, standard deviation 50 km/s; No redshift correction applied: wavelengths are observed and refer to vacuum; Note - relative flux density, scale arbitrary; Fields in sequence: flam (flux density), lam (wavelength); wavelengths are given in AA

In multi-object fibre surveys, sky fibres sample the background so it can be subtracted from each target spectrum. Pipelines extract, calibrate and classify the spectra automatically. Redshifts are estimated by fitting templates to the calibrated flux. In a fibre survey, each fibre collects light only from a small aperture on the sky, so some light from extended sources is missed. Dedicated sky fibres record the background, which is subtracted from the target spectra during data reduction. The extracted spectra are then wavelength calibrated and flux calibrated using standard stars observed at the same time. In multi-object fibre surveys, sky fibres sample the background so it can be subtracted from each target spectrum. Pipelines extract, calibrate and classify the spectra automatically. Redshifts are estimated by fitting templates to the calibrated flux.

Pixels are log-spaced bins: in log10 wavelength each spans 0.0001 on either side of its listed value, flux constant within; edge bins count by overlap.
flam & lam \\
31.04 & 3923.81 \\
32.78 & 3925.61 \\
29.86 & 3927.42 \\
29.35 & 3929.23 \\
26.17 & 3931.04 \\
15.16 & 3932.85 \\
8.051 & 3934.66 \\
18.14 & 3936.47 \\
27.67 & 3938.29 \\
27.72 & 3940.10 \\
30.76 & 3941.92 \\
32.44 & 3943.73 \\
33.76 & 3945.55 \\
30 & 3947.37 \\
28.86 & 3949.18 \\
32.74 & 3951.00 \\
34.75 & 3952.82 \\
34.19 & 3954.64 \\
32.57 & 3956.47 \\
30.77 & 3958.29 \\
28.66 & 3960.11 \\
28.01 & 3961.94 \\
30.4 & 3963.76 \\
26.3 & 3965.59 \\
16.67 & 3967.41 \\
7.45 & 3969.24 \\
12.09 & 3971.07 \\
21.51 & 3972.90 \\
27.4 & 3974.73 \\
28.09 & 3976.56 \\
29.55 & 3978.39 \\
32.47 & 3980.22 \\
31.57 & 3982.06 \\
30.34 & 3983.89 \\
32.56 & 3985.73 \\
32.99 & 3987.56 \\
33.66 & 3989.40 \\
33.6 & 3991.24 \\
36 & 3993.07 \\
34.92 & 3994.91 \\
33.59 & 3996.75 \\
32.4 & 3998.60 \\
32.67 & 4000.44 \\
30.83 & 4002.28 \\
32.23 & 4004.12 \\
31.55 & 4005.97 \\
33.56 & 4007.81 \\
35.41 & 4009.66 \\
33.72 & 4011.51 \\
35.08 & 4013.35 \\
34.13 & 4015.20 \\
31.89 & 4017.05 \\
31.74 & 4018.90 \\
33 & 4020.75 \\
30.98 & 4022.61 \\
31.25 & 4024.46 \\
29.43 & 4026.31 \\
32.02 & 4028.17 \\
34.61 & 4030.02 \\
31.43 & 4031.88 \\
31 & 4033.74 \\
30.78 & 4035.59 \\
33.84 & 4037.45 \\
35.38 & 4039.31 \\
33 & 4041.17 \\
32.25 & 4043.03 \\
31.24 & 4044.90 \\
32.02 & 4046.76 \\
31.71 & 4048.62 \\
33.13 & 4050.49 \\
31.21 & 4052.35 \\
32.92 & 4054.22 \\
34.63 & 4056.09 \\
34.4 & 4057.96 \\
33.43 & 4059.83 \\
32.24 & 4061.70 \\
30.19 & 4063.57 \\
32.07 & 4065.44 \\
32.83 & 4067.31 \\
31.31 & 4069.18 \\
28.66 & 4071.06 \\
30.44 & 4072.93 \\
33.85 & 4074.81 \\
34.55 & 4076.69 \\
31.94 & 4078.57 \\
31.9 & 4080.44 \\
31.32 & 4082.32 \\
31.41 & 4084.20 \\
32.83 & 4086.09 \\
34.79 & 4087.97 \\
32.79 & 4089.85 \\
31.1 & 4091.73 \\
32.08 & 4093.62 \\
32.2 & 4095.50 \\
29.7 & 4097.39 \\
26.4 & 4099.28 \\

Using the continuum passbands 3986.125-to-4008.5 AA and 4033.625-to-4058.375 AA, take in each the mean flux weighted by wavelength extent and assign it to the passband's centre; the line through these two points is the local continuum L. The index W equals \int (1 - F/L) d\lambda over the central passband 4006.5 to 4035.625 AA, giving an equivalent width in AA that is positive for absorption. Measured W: 0.4 AA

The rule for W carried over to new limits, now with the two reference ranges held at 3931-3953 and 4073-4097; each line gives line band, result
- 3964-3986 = 2.5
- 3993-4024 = -4.1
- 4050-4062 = -0.8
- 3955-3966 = -1.1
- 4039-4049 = -0.6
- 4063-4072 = 0.2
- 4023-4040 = -1.1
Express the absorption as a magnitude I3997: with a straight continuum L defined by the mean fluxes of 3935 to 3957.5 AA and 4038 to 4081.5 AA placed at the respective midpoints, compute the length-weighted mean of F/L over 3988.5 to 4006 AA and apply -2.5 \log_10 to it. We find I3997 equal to -0.08 mag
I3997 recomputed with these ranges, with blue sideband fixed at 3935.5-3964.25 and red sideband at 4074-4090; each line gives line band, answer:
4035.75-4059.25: -0.03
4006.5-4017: -0.09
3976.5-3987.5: -0.02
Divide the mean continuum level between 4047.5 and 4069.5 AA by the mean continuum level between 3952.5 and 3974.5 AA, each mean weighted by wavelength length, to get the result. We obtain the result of 1.30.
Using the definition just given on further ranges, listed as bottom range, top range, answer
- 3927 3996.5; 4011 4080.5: 1.16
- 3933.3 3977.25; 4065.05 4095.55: 1.23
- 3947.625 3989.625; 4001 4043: 1.17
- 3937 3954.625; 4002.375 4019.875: 1.07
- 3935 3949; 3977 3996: 1.17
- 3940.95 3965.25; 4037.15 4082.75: 1.04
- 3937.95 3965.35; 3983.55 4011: 1.07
